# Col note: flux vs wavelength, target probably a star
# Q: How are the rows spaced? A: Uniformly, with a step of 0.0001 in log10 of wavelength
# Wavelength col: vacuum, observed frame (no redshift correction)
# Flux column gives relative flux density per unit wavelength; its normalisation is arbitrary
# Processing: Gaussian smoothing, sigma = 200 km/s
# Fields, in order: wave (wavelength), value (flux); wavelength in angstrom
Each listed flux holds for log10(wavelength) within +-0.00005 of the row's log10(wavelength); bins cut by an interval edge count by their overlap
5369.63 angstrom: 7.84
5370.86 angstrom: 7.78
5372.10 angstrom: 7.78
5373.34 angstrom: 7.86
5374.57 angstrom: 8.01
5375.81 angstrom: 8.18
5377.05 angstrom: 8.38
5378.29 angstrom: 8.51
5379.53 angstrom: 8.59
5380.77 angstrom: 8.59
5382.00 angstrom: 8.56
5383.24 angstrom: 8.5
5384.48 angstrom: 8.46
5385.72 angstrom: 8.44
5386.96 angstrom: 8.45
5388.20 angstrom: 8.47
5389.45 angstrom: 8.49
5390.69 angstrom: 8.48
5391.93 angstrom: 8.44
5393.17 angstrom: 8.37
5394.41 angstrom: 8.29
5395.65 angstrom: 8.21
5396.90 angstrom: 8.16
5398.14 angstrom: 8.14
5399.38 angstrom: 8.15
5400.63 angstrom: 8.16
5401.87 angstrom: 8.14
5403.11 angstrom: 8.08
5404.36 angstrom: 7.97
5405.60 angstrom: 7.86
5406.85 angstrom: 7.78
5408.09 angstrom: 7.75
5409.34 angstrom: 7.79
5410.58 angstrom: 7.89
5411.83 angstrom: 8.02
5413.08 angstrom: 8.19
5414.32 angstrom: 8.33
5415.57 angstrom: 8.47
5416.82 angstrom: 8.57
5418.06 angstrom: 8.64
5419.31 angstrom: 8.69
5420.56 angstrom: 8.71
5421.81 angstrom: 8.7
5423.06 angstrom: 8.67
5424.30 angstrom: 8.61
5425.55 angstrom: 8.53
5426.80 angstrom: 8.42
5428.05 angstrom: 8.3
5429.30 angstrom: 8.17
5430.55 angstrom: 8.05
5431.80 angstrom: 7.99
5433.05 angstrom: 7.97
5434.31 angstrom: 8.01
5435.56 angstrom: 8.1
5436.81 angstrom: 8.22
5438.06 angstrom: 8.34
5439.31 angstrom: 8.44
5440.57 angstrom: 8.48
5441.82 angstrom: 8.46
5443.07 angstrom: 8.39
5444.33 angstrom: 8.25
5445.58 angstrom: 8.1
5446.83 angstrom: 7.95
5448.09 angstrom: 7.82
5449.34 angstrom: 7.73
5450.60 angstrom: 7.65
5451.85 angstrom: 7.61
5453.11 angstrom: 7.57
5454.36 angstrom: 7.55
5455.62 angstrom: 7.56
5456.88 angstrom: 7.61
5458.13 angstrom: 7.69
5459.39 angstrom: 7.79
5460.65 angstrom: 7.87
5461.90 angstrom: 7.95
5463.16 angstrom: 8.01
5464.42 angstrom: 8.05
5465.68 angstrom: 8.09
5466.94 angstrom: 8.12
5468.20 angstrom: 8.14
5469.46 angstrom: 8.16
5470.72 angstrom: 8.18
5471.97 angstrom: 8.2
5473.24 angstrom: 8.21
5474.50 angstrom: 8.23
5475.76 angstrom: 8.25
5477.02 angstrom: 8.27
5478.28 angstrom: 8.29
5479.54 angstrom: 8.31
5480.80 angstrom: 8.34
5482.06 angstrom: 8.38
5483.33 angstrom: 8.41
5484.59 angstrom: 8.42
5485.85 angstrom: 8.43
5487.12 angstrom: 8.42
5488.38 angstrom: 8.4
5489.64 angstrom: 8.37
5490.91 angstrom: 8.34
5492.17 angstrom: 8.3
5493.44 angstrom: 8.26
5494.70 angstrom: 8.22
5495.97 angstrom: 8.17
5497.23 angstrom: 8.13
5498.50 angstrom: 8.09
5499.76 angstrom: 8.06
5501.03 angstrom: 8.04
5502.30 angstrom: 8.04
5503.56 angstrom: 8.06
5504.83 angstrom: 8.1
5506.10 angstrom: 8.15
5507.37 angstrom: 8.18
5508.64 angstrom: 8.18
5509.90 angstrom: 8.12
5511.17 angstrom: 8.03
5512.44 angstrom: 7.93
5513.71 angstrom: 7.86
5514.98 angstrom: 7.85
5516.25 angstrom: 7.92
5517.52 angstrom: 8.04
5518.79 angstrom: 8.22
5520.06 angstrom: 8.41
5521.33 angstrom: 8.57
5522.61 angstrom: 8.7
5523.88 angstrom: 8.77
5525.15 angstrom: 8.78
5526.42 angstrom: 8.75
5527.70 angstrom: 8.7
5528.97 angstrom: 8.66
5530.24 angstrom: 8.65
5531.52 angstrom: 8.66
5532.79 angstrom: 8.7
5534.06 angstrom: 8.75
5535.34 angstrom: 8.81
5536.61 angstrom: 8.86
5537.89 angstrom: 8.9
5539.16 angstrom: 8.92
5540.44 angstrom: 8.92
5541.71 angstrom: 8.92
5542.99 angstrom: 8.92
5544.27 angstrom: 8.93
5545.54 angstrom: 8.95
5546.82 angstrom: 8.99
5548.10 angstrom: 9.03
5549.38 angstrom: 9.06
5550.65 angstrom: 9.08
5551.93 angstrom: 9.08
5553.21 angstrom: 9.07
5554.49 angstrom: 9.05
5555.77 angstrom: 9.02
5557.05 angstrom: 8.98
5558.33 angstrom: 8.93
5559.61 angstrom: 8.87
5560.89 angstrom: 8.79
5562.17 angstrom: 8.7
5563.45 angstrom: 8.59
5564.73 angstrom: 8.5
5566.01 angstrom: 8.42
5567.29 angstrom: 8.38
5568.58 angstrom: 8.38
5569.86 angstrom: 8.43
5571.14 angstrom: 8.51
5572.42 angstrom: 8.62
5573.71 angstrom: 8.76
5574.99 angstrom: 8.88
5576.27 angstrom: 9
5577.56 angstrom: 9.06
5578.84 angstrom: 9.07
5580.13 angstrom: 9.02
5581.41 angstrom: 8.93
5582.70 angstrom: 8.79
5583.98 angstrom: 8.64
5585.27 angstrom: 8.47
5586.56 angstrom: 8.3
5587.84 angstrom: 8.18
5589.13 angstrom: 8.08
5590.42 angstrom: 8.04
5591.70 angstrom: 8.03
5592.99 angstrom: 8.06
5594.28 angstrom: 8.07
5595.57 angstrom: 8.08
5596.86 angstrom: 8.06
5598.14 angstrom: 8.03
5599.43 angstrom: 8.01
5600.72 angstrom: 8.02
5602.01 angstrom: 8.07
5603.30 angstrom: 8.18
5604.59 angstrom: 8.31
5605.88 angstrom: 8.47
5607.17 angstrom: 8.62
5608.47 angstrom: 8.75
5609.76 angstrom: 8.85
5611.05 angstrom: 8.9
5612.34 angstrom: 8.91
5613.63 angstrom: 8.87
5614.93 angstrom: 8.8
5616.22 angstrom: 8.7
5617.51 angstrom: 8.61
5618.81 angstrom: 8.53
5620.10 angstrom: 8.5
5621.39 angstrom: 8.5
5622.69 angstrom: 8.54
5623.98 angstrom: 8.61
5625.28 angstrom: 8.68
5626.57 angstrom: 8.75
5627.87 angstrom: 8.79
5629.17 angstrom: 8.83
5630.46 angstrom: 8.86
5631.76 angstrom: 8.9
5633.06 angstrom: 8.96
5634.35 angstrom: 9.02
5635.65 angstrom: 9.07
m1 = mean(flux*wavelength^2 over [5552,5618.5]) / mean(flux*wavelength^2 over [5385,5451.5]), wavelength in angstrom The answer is 1.1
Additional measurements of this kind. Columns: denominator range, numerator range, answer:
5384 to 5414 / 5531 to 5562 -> 1.15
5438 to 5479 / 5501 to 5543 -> 1.08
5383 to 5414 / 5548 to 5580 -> 1.14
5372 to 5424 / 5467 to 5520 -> 1.02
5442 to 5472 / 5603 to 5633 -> 1.16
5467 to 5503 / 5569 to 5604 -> 1.06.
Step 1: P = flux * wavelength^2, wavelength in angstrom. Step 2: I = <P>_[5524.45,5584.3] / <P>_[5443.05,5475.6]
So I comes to 1.15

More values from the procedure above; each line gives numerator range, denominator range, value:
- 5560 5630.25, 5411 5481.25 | 1.10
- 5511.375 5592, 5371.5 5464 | 1.11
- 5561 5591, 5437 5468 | 1.13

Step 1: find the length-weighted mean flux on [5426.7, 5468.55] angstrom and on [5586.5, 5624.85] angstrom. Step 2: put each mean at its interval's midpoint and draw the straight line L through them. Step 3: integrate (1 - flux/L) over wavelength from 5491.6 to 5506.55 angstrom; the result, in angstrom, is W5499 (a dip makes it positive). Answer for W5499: 0.0 angstrom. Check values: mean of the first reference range 8.01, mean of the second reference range 8.39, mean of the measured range 8.13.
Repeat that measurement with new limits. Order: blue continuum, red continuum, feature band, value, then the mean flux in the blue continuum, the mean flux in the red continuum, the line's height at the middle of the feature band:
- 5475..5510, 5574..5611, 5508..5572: -2.4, 8.24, 8.44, 8.34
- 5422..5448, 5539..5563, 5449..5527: 4.0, 8.27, 8.95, 8.58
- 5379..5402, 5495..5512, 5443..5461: 1.0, 8.38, 8.1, 8.23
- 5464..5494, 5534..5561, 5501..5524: 1.2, 8.27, 8.95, 8.61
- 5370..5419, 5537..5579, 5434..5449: 0.4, 8.23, 8.84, 8.4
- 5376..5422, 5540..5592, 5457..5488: 1.2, 8.3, 8.75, 8.5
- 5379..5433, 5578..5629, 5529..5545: -0.8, 8.31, 8.49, 8.43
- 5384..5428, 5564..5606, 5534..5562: -1.8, 8.3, 8.42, 8.4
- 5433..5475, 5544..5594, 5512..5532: 0.0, 8.01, 8.7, 8.42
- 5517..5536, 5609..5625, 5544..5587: -0.8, 8.62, 8.7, 8.65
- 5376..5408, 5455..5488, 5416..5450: -0.4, 8.3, 8.13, 8.21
